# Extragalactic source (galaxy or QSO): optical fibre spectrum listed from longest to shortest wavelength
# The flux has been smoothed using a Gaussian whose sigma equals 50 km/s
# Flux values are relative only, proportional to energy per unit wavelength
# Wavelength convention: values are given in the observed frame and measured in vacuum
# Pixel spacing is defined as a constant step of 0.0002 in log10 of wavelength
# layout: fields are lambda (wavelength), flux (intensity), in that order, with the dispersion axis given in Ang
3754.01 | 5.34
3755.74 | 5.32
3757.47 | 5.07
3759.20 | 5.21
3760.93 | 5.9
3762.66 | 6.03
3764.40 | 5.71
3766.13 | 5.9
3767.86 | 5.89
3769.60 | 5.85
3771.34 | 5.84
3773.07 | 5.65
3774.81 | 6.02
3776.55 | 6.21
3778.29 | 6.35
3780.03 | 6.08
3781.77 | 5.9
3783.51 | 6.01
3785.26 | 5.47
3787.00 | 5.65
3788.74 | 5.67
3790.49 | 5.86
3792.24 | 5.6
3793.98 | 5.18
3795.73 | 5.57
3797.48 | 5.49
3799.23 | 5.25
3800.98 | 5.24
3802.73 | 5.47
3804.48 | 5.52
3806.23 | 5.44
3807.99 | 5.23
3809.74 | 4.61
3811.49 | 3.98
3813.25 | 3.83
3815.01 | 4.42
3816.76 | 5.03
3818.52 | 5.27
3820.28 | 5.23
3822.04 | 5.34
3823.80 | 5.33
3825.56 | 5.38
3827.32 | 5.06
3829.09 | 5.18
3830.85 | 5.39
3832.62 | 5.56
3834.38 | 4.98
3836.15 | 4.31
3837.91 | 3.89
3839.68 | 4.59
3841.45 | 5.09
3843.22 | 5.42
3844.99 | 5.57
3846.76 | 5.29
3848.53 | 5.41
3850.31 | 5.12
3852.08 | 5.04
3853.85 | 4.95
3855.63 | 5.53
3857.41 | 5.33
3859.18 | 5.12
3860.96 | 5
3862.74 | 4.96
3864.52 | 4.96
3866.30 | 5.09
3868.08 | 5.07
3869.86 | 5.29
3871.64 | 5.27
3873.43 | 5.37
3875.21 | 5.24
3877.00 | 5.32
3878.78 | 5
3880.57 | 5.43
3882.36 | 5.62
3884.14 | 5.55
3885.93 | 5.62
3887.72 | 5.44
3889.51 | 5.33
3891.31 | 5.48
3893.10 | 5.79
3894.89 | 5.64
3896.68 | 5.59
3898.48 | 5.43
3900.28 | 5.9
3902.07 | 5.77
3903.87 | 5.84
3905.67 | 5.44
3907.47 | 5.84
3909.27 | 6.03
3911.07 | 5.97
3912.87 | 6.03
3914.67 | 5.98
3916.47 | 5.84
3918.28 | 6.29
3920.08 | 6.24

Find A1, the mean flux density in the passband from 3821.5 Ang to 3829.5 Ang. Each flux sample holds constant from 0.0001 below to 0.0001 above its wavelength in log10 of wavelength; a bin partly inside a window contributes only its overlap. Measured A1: 5.26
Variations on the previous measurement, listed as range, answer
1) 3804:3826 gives 4.95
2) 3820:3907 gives 5.28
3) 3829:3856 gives 5.07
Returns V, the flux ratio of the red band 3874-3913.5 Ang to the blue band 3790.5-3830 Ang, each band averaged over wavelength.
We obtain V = 1.09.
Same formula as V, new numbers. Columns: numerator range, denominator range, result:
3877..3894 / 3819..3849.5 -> 1.07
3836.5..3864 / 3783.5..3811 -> 0.94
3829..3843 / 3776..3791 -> 0.83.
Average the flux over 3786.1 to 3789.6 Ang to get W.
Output 5.67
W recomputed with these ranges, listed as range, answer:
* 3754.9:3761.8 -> 5.38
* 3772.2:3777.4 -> 5.96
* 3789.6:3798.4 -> 5.53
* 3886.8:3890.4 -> 5.39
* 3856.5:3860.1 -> 5.23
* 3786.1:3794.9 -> 5.59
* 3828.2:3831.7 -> 5.28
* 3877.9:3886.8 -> 5.45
